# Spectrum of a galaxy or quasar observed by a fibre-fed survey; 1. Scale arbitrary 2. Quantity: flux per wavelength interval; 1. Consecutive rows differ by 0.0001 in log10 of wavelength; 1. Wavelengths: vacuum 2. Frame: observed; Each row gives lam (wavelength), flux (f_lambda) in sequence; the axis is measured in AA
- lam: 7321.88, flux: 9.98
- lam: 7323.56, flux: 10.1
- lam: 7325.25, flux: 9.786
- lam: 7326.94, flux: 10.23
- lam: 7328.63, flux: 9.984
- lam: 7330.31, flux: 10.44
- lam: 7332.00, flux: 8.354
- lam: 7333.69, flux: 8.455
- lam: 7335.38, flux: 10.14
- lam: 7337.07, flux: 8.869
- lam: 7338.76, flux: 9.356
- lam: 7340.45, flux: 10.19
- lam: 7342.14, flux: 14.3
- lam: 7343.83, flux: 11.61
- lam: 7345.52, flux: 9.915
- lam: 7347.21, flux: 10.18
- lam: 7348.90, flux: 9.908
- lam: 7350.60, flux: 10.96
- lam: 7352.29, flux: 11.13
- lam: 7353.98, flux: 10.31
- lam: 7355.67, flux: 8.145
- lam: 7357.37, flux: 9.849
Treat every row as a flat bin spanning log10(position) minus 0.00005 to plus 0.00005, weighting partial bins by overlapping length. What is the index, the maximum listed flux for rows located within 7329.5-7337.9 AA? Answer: 10.44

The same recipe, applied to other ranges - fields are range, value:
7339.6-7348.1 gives 14.3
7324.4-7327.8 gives 10.23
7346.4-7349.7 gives 10.18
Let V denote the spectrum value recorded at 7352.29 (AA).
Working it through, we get 11.13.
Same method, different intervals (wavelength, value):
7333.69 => 8.455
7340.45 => 10.19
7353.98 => 10.31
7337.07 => 8.869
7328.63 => 9.984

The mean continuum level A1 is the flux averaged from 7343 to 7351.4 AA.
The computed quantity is 10.5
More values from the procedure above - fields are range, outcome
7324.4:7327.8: 9.98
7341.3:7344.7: 12.9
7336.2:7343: 10.7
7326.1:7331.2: 10.2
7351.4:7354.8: 10.7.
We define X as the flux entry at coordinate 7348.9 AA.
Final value 9.908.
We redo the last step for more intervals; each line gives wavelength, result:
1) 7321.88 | 9.98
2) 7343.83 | 11.61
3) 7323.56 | 10.1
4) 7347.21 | 10.18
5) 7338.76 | 9.356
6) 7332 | 8.354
